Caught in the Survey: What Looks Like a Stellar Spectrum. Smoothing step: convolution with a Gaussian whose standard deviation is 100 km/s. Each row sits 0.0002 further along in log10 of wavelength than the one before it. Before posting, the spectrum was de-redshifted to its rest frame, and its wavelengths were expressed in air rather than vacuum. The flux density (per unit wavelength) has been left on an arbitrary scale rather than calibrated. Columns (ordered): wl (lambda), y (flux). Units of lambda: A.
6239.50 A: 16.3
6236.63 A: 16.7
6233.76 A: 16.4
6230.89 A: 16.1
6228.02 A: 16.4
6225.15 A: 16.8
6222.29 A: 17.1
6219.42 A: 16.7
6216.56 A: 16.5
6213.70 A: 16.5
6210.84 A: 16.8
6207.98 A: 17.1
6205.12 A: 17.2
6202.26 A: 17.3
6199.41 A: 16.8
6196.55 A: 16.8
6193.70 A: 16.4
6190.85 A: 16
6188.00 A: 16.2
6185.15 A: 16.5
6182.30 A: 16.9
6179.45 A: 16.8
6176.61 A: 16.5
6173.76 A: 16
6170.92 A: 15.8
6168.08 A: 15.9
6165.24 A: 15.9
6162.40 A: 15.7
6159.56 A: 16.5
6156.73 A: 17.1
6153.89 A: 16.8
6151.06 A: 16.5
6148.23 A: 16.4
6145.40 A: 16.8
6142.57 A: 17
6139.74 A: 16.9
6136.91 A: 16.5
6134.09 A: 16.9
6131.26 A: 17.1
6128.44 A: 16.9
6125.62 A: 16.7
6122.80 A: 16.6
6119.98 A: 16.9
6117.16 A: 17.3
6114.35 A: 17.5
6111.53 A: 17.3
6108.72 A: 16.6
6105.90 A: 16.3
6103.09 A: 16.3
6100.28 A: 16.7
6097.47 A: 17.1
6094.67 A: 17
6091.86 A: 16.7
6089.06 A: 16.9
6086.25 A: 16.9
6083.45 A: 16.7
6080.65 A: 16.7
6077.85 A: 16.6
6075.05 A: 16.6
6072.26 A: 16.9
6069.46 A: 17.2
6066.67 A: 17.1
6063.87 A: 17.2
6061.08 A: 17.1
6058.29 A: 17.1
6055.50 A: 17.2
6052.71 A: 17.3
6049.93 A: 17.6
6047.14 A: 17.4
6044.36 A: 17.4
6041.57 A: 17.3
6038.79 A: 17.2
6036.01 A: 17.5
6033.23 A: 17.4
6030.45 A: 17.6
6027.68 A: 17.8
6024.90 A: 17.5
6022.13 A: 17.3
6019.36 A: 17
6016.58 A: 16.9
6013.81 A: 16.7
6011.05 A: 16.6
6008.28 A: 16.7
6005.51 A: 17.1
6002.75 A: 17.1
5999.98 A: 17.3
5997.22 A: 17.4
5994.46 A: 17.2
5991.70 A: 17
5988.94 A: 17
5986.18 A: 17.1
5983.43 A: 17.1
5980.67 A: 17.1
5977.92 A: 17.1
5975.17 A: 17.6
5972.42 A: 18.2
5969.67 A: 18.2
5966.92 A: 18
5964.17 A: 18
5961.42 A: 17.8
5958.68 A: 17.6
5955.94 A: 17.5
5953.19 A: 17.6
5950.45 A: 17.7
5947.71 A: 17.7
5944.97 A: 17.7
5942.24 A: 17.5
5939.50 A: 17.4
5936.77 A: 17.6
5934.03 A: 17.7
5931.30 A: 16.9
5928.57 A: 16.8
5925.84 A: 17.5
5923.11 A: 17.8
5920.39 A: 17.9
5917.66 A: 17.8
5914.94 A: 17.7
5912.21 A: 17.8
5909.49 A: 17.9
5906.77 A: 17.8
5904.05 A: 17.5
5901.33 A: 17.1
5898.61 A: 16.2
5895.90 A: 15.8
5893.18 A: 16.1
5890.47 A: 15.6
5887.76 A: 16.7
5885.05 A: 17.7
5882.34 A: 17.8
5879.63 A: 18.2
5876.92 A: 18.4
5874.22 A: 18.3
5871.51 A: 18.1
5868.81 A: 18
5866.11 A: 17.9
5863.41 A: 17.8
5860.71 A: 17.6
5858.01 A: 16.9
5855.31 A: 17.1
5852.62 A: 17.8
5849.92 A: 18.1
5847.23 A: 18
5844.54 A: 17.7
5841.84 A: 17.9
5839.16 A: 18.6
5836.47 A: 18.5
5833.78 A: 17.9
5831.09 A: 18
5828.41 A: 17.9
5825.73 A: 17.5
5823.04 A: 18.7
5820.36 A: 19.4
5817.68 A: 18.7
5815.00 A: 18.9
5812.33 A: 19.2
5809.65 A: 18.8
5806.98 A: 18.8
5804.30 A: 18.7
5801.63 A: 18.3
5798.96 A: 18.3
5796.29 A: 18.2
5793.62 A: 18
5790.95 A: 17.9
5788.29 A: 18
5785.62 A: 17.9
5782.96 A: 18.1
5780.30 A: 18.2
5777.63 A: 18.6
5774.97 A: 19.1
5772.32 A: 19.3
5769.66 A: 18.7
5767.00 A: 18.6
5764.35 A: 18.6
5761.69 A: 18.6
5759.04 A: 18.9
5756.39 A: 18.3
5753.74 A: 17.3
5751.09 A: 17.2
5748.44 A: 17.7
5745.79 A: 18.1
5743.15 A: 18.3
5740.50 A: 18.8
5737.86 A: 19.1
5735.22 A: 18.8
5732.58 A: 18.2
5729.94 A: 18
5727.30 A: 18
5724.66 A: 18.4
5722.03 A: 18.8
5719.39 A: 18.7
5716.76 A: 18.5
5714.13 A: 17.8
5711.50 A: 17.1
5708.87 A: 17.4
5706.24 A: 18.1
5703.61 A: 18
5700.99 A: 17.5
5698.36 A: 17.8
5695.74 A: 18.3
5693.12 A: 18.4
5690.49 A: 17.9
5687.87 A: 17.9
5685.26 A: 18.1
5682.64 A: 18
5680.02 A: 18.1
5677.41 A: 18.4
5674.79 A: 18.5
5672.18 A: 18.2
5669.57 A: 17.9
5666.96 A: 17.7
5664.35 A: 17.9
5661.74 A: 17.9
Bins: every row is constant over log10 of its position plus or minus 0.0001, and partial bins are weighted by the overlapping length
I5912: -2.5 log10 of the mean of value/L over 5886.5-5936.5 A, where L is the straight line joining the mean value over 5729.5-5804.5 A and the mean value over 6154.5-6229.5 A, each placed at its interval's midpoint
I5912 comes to 0.036 mag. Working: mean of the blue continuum 18.3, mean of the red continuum 16.5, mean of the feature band 17.2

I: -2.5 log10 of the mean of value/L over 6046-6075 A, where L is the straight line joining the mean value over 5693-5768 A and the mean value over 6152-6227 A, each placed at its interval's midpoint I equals -0.01 mag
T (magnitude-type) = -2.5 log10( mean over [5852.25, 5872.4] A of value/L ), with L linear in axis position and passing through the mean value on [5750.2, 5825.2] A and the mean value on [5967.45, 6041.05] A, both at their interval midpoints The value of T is 0.03 mag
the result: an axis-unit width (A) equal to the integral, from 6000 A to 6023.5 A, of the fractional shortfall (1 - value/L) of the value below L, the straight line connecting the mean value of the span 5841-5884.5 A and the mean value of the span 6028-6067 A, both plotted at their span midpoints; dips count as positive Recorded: 0.7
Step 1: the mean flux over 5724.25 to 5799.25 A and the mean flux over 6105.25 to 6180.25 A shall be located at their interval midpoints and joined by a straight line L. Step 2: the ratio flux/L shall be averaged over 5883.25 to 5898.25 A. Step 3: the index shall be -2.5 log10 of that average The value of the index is 0.08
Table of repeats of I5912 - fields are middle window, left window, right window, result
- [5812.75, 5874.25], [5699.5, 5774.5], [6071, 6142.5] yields -0.014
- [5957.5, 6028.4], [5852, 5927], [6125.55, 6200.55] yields -0.013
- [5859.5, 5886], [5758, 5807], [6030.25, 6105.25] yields 0.001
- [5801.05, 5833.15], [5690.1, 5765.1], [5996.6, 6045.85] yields -0.042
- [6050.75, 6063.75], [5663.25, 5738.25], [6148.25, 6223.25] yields -0.016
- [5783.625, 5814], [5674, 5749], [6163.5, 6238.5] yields -0.030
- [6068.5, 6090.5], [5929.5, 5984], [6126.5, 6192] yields 0.008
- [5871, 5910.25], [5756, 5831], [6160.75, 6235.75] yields 0.048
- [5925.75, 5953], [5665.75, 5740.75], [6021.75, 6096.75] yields 0.002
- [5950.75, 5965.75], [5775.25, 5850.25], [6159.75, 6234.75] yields -0.004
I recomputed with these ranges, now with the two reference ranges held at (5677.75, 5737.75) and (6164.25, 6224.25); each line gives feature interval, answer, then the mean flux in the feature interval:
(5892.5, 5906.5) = 0.054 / 16.7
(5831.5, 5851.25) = -0.025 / 18.1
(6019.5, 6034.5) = -0.024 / 17.5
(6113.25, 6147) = -0.010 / 16.9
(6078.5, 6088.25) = 0.010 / 16.8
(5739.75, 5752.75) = 0.002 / 18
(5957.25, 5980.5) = -0.031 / 17.8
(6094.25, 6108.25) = 0.014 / 16.7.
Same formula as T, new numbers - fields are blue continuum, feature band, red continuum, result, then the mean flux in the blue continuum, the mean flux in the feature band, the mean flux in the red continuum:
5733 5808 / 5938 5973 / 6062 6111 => -0.02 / 18.4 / 17.8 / 16.8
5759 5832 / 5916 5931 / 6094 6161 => 0.02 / 18.5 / 17.5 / 16.8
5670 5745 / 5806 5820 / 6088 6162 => -0.06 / 18.2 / 18.9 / 16.8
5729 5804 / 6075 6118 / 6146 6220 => 0.00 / 18.3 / 16.8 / 16.5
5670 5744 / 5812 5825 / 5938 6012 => -0.06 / 18.2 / 18.9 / 17.4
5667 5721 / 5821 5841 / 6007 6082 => -0.03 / 18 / 18.2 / 17.1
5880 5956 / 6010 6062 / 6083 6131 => -0.01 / 17.3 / 17.3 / 16.9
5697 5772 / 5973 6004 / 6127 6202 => 0.00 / 18.2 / 17.2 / 16.5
